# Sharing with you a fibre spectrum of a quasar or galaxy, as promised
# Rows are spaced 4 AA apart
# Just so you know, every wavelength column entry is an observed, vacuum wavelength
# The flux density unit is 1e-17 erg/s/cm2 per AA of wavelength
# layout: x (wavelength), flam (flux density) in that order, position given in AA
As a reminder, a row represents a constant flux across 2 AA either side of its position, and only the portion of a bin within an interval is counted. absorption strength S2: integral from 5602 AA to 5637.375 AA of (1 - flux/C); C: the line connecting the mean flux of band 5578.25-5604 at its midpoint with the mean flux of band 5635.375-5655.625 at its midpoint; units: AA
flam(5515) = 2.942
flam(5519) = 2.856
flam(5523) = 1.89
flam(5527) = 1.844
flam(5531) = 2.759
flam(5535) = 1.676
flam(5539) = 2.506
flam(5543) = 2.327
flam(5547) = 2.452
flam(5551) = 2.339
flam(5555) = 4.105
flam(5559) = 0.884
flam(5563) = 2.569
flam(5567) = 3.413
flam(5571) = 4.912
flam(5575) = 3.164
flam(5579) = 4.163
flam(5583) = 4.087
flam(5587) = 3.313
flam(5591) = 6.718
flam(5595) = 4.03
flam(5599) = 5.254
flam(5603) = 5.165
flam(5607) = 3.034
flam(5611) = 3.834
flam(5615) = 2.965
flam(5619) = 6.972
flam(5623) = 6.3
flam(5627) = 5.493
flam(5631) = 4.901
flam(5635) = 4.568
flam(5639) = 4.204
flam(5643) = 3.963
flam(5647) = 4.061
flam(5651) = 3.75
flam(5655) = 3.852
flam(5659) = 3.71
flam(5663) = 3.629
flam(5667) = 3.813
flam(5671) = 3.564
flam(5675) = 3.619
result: -3.82 AA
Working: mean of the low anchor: 4.68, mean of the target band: 4.79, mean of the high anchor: 4.02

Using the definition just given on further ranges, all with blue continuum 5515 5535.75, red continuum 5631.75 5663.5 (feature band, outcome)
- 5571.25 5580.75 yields -2.7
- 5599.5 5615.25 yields -2.5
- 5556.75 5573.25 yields -0.4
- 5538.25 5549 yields 0.6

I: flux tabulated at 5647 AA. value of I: 4.061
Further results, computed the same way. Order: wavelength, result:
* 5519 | 2.856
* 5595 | 4.03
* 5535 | 1.676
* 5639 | 4.204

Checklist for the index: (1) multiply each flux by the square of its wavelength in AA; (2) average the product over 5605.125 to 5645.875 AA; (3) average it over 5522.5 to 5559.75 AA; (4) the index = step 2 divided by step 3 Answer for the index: 2.03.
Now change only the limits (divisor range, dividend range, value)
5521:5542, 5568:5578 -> 1.89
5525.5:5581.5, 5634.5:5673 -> 1.43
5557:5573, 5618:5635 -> 1.98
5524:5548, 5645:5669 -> 1.77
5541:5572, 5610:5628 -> 1.88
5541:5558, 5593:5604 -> 1.81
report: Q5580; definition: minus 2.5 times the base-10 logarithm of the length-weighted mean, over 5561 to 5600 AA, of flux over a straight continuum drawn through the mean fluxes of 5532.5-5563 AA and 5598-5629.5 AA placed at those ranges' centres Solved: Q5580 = -0.15 mag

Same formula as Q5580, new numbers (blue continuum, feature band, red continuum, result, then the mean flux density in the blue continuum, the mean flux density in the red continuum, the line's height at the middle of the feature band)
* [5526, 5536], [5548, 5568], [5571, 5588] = 0.18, 2.16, 3.85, 3.1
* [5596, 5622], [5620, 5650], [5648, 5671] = -0.16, 4.59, 3.75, 4.15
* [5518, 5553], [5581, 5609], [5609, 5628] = -0.06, 2.28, 5.09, 4.3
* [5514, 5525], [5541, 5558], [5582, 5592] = 0.27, 2.53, 4.57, 3.43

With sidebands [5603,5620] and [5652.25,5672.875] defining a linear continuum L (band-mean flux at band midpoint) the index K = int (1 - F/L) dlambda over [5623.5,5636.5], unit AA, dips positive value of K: -3.8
